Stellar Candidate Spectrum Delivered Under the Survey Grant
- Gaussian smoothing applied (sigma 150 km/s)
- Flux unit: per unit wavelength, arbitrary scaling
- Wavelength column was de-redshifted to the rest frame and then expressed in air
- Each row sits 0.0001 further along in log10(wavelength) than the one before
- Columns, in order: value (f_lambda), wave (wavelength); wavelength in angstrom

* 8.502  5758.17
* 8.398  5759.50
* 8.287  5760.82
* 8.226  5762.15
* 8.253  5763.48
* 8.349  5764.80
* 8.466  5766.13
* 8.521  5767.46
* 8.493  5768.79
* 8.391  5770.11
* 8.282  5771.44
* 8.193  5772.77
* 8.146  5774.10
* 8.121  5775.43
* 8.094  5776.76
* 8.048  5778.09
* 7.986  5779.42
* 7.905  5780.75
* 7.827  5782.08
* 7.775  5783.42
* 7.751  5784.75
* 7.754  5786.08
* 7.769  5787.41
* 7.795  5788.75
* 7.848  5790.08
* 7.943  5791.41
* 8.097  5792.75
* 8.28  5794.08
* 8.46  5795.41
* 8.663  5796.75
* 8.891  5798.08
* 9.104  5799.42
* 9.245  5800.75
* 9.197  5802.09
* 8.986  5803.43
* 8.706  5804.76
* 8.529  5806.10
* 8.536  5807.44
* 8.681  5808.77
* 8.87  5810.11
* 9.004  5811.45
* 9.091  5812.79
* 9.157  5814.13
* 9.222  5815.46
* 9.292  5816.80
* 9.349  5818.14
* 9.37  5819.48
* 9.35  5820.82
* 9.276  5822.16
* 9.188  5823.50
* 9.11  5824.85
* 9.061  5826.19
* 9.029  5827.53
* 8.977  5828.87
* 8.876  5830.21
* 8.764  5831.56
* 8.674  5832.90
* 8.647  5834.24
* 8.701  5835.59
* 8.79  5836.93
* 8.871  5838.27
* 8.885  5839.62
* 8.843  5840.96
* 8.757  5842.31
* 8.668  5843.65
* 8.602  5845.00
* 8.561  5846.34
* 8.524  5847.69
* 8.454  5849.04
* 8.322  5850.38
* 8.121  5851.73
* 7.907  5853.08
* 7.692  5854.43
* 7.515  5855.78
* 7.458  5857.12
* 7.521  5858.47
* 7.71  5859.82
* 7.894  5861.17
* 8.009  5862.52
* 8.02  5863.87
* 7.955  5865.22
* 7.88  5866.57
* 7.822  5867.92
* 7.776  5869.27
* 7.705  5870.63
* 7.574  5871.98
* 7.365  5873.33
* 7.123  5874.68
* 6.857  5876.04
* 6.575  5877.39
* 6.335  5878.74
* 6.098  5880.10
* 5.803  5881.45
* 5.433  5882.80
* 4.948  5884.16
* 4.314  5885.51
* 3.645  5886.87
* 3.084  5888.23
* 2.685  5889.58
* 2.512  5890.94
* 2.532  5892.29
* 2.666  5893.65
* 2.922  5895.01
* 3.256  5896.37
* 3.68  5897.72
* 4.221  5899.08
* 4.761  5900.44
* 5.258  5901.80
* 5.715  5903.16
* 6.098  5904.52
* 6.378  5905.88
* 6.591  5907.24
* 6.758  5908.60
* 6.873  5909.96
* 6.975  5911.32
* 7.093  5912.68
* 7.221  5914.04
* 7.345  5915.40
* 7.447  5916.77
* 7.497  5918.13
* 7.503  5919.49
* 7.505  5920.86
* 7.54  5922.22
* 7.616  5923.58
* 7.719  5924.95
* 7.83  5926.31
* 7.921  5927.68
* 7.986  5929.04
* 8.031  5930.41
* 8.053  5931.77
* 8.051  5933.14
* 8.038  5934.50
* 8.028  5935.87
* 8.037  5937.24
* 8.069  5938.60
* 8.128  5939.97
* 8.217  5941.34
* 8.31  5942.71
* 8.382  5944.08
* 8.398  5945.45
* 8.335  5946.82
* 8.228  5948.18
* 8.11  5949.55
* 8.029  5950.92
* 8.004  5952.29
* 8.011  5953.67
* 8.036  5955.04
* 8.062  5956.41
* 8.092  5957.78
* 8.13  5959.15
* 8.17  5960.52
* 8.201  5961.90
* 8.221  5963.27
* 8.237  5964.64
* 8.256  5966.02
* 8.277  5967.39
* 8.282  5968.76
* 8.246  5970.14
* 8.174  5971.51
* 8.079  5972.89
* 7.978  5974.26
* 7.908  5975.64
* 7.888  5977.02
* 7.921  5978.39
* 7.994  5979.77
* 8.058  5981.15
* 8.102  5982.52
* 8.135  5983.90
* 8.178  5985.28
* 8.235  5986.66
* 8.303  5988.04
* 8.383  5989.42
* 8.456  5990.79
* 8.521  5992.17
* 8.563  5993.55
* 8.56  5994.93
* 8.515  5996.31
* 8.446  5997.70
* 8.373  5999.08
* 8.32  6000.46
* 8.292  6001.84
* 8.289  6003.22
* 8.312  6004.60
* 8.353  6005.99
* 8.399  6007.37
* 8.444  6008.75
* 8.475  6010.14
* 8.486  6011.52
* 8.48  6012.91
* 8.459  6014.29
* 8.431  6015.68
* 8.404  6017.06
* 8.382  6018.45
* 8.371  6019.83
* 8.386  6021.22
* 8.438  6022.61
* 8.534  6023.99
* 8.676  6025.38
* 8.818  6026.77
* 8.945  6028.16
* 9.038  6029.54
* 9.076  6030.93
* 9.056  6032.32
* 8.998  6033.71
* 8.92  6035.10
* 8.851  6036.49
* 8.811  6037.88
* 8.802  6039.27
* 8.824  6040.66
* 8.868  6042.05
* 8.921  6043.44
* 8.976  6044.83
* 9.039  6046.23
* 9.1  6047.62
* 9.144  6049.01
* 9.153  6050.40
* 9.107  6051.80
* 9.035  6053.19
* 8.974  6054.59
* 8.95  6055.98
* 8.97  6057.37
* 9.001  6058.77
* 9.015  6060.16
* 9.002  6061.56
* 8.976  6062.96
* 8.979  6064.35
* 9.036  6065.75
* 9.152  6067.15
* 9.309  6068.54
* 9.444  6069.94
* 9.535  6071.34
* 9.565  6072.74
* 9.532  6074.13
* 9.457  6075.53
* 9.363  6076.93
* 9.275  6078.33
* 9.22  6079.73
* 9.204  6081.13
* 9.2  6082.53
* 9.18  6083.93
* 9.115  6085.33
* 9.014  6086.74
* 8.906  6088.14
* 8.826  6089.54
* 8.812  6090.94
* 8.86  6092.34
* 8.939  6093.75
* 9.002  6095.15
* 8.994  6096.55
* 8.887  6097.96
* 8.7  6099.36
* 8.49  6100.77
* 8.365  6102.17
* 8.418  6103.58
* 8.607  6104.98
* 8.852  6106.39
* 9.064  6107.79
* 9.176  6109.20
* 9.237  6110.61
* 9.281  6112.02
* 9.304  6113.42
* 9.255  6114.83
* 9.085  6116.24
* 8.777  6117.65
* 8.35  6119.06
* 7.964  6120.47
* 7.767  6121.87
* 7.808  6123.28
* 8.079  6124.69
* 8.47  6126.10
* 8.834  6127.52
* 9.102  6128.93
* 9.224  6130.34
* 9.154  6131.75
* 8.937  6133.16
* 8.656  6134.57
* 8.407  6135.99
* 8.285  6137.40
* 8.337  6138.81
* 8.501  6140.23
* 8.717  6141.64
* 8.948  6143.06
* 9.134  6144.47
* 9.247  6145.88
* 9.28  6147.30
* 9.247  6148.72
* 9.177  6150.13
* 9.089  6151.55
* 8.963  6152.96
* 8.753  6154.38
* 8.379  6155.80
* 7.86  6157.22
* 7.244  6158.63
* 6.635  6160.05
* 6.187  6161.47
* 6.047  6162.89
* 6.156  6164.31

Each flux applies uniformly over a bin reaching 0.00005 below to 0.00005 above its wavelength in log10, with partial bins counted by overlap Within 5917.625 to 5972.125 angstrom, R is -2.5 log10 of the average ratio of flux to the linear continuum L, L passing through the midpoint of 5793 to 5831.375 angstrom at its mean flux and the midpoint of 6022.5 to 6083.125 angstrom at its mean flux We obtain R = 0.123 mag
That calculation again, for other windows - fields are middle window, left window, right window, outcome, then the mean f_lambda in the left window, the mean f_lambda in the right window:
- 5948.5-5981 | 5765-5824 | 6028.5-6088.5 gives 0.102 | 8.54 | 9.1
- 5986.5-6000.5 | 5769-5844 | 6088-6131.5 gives 0.034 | 8.62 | 8.76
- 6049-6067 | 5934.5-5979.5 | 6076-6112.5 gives -0.034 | 8.14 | 8.96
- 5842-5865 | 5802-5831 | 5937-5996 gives 0.095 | 9.03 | 8.19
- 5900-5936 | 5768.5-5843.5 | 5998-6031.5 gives 0.190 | 8.62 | 8.51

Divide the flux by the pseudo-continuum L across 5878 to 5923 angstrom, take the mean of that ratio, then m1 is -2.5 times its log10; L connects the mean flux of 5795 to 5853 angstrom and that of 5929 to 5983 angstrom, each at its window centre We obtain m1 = 0.48 mag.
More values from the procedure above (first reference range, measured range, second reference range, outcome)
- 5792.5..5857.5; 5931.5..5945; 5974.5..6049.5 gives 0.06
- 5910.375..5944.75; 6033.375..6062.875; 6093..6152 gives -0.07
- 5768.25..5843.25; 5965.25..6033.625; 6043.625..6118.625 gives 0.07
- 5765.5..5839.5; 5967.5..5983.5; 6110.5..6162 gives 0.07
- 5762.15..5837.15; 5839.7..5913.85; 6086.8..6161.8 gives 0.31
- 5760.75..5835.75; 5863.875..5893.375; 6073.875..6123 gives 0.43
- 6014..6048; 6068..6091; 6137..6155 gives -0.05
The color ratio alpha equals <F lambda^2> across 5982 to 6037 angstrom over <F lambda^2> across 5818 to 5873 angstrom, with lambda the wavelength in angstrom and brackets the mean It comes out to 1.07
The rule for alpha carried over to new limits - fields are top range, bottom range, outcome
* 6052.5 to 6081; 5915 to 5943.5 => 1.22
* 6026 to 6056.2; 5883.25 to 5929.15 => 1.65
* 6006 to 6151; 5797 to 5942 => 1.28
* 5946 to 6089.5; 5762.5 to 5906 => 1.21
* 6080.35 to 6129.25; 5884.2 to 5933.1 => 1.59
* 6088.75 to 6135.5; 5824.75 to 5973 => 1.29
